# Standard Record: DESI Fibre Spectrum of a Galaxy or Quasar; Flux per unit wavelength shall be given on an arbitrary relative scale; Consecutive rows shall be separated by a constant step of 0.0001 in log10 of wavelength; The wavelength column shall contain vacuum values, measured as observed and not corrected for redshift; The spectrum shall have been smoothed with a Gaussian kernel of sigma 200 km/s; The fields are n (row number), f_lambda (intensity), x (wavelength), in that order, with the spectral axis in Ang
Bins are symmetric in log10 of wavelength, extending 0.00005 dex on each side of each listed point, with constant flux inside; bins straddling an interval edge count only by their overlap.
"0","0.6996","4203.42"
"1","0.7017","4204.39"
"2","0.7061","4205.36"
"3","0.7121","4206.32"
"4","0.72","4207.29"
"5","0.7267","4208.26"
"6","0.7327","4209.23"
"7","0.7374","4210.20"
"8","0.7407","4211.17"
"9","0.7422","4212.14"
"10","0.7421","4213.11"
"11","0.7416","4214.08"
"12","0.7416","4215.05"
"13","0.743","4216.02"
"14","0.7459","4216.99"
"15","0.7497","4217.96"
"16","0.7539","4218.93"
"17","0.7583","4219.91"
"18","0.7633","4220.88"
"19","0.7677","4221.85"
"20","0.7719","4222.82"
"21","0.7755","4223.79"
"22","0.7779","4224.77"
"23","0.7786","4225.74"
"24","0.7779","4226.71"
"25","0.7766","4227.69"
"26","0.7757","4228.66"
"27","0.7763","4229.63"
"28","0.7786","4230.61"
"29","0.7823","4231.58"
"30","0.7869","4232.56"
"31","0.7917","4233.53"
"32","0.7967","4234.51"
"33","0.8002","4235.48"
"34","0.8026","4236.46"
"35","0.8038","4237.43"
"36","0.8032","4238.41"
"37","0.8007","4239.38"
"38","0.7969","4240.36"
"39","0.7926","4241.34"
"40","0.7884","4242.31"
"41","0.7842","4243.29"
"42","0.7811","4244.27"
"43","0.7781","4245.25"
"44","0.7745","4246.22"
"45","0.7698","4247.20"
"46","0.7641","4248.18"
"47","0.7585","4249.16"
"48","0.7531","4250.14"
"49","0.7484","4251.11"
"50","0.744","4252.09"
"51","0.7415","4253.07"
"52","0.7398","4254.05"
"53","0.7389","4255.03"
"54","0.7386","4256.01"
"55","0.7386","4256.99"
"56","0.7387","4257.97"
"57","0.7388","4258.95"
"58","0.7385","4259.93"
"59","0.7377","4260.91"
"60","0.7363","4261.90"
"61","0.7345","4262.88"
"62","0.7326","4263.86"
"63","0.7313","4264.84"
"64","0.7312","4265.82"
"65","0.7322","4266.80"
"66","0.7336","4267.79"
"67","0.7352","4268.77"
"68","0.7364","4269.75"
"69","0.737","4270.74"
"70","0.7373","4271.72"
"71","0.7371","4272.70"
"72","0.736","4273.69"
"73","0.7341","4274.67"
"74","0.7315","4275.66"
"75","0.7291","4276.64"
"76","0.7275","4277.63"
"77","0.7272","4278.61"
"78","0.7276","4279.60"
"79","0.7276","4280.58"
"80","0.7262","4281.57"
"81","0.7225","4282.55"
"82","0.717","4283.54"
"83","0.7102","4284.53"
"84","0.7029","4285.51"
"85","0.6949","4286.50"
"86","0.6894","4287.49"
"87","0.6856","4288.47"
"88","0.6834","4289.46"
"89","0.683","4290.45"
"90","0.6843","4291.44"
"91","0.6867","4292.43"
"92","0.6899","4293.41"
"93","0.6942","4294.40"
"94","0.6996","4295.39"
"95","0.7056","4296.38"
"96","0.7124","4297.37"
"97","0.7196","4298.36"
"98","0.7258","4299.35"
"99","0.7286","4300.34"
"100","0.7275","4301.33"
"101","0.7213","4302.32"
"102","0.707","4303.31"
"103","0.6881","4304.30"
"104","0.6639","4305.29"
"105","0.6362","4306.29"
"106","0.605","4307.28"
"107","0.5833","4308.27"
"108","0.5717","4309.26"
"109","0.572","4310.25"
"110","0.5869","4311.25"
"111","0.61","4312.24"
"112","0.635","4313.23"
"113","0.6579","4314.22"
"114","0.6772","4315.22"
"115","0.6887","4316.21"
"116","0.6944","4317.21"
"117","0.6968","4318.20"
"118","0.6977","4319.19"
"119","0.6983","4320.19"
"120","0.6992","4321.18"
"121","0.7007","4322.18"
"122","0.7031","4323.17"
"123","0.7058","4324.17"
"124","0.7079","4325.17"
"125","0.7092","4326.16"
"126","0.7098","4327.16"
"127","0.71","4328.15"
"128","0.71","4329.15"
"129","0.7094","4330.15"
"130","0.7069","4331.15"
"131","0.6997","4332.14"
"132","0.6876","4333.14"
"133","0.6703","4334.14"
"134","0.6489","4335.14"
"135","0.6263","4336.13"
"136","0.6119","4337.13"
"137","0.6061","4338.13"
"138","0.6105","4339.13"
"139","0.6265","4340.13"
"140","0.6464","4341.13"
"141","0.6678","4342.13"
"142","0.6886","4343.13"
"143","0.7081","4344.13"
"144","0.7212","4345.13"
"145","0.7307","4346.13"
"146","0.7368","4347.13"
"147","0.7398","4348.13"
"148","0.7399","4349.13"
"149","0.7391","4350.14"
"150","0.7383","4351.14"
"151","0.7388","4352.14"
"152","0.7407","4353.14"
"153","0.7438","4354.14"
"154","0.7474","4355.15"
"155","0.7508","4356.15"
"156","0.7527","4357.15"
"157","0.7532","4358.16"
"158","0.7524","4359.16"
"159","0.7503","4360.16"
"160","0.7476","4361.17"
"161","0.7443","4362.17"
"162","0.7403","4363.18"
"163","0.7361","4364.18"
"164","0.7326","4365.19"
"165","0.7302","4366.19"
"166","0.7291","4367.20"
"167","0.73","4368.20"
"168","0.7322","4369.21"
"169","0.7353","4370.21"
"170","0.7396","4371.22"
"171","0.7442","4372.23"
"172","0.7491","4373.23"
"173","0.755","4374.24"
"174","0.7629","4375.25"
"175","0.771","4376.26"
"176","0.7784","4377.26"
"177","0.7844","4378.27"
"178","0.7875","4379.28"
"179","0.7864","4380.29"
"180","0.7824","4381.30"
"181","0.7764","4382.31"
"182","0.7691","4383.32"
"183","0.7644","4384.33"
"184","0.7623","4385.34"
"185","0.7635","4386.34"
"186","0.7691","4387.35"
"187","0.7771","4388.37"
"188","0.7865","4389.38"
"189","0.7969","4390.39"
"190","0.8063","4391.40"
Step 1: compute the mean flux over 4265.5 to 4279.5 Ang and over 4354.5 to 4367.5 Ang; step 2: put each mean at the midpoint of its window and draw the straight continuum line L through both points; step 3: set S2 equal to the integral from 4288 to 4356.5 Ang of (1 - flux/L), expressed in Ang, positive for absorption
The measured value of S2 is 4.9 Ang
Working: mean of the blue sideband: 0.733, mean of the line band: 0.686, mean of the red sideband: 0.743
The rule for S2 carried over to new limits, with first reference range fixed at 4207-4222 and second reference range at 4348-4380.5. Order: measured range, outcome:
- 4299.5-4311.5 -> 1.5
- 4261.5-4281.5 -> 0.3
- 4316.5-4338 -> 1.7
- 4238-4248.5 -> -0.6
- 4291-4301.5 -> 0.6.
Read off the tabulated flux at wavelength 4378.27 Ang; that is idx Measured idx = 0.7844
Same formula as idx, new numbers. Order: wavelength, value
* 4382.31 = 0.7764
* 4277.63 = 0.7275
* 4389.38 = 0.7865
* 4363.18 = 0.7403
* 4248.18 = 0.7641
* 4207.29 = 0.72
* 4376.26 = 0.771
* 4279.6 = 0.7276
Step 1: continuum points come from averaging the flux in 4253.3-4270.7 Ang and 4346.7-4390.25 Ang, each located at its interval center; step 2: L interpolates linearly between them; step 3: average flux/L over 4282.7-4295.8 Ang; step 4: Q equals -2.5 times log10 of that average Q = 0.07 mag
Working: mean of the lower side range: 0.736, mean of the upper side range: 0.754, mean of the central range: 0.695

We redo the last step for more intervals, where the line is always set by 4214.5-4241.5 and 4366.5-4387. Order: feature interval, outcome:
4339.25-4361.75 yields 0.06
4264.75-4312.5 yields 0.11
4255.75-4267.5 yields 0.05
